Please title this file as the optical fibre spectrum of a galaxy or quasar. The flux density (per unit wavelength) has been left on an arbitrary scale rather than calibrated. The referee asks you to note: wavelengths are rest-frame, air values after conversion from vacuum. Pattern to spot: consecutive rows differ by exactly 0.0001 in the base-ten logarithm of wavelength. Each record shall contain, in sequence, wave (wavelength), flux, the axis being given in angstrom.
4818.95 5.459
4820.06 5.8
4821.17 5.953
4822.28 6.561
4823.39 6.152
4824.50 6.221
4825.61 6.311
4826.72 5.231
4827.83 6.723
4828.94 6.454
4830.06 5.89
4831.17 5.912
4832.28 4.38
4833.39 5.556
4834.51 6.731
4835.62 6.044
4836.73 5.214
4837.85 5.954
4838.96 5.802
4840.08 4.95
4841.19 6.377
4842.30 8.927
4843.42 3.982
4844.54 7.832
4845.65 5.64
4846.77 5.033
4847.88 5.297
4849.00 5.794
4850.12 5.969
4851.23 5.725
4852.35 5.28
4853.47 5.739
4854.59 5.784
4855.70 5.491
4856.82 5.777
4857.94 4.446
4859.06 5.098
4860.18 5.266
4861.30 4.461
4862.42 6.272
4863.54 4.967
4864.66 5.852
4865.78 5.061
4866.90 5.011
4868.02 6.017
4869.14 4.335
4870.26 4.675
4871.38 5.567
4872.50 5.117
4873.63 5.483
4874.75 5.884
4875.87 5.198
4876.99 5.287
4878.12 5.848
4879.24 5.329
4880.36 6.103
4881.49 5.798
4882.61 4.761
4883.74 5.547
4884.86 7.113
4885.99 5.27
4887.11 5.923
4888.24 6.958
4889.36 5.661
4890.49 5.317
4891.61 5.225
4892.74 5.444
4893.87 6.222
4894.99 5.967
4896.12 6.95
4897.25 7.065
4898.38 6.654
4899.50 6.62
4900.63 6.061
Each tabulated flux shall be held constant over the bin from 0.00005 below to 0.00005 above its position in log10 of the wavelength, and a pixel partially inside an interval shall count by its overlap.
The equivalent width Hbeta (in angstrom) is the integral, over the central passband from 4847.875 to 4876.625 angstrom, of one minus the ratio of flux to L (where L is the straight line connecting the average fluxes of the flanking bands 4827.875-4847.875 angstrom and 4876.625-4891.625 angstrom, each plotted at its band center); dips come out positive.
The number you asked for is 2.3 angstrom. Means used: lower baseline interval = 5.93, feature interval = 5.37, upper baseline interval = 5.75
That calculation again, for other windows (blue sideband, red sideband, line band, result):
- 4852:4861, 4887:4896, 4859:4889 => 0.6 angstrom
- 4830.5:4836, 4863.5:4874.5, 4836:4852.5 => -0.9 angstrom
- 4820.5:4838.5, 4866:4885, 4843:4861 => 0.6 angstrom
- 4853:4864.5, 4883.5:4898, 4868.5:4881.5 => 0.8 angstrom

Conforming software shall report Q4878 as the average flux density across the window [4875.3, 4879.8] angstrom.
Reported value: 5.42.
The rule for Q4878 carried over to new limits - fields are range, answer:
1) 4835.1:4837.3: 5.62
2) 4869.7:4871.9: 5.12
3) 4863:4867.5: 5.23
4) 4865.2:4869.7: 5.11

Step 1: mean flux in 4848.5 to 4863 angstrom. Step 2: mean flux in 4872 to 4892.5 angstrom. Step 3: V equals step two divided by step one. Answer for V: 1.03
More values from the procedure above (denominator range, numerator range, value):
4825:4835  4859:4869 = 0.90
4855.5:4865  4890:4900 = 1.17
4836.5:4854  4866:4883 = 0.92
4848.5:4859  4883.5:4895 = 1.06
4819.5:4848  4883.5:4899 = 1.02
